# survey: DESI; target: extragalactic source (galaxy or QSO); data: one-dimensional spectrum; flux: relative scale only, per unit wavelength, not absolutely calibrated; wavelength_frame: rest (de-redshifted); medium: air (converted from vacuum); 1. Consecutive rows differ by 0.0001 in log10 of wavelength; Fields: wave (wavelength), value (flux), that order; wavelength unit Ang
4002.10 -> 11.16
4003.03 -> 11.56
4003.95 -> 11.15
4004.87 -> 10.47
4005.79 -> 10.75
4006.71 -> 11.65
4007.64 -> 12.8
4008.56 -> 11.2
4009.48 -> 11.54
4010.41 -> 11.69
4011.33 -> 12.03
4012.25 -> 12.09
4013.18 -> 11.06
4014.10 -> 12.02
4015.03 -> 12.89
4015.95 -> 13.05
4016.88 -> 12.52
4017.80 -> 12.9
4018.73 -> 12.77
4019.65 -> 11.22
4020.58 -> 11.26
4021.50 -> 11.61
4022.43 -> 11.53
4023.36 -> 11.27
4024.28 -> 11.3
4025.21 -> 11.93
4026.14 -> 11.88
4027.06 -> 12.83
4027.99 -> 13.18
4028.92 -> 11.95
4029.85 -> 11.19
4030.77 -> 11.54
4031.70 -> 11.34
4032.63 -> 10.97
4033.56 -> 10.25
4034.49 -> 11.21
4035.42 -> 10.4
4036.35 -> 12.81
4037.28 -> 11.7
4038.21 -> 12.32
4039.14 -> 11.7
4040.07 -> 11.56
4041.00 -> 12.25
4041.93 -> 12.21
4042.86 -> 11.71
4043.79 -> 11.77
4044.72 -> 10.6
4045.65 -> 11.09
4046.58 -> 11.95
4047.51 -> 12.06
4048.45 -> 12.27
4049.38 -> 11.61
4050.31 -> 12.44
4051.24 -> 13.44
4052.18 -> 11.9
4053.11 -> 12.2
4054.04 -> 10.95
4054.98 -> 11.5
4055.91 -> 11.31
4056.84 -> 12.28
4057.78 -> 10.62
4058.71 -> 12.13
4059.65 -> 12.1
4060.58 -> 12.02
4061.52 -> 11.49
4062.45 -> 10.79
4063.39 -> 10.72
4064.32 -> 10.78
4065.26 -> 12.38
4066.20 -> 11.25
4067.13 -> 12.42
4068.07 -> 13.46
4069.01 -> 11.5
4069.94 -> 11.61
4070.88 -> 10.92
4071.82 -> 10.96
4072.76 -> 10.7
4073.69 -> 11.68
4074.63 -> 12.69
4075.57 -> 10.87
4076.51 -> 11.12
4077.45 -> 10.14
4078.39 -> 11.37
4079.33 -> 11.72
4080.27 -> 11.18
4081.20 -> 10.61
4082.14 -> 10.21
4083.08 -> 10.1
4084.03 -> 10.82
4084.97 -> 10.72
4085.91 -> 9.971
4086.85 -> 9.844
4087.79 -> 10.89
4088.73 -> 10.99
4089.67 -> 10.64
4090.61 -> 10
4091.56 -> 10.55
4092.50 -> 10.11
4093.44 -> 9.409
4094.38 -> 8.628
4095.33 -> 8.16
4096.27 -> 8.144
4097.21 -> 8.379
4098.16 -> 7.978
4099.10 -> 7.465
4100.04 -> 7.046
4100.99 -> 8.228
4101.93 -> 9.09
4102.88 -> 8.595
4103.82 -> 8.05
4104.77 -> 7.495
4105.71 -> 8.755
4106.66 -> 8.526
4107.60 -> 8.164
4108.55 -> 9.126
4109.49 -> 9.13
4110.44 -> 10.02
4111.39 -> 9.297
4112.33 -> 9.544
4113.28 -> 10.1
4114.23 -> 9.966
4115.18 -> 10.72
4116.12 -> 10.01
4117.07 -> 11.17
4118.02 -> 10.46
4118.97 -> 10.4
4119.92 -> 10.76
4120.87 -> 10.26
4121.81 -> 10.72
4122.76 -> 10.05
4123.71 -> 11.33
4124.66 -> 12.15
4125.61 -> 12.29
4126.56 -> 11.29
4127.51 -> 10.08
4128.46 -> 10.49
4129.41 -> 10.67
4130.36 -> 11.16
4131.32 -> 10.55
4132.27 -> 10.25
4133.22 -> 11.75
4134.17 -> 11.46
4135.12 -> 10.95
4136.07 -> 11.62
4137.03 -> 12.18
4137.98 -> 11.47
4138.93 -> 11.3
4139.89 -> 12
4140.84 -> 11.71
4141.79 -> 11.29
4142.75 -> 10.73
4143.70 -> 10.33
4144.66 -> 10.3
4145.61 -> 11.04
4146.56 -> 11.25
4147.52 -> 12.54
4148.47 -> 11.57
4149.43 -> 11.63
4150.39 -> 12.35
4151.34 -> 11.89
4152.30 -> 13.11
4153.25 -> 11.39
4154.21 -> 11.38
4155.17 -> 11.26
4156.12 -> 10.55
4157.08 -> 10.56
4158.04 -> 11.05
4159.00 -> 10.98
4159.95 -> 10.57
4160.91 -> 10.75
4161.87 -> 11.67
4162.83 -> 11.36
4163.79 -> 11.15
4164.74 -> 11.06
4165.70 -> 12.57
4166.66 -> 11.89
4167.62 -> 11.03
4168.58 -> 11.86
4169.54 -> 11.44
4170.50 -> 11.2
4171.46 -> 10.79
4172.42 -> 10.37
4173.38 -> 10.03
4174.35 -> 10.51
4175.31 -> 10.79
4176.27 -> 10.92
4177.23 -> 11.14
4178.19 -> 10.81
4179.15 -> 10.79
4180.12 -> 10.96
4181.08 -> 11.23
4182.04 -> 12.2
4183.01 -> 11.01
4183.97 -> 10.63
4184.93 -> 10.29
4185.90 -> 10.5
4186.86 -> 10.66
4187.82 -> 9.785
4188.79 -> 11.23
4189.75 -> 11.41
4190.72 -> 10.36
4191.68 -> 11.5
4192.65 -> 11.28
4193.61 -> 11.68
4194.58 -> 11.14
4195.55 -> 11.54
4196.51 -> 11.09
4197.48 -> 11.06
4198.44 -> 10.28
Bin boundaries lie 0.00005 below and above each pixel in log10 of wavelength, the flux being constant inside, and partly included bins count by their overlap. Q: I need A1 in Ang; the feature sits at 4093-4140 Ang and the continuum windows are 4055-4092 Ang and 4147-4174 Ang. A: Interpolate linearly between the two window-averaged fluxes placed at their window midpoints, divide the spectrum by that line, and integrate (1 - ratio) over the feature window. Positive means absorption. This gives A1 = 5.6 Ang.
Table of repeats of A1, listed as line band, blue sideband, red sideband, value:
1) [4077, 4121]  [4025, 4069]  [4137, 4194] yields 7.2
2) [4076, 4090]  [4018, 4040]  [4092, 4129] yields -0.6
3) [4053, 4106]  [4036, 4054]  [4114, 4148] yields 5.3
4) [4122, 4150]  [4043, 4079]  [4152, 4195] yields 0.1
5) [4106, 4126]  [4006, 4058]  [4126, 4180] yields 2.1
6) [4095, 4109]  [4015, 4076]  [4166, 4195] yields 3.9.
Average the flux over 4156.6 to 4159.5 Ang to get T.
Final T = 10.9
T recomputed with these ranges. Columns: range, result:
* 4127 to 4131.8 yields 10.6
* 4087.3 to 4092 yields 10.6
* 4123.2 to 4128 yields 11.4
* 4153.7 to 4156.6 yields 11.1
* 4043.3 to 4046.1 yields 11.2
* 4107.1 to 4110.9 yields 9.11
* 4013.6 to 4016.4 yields 12.6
